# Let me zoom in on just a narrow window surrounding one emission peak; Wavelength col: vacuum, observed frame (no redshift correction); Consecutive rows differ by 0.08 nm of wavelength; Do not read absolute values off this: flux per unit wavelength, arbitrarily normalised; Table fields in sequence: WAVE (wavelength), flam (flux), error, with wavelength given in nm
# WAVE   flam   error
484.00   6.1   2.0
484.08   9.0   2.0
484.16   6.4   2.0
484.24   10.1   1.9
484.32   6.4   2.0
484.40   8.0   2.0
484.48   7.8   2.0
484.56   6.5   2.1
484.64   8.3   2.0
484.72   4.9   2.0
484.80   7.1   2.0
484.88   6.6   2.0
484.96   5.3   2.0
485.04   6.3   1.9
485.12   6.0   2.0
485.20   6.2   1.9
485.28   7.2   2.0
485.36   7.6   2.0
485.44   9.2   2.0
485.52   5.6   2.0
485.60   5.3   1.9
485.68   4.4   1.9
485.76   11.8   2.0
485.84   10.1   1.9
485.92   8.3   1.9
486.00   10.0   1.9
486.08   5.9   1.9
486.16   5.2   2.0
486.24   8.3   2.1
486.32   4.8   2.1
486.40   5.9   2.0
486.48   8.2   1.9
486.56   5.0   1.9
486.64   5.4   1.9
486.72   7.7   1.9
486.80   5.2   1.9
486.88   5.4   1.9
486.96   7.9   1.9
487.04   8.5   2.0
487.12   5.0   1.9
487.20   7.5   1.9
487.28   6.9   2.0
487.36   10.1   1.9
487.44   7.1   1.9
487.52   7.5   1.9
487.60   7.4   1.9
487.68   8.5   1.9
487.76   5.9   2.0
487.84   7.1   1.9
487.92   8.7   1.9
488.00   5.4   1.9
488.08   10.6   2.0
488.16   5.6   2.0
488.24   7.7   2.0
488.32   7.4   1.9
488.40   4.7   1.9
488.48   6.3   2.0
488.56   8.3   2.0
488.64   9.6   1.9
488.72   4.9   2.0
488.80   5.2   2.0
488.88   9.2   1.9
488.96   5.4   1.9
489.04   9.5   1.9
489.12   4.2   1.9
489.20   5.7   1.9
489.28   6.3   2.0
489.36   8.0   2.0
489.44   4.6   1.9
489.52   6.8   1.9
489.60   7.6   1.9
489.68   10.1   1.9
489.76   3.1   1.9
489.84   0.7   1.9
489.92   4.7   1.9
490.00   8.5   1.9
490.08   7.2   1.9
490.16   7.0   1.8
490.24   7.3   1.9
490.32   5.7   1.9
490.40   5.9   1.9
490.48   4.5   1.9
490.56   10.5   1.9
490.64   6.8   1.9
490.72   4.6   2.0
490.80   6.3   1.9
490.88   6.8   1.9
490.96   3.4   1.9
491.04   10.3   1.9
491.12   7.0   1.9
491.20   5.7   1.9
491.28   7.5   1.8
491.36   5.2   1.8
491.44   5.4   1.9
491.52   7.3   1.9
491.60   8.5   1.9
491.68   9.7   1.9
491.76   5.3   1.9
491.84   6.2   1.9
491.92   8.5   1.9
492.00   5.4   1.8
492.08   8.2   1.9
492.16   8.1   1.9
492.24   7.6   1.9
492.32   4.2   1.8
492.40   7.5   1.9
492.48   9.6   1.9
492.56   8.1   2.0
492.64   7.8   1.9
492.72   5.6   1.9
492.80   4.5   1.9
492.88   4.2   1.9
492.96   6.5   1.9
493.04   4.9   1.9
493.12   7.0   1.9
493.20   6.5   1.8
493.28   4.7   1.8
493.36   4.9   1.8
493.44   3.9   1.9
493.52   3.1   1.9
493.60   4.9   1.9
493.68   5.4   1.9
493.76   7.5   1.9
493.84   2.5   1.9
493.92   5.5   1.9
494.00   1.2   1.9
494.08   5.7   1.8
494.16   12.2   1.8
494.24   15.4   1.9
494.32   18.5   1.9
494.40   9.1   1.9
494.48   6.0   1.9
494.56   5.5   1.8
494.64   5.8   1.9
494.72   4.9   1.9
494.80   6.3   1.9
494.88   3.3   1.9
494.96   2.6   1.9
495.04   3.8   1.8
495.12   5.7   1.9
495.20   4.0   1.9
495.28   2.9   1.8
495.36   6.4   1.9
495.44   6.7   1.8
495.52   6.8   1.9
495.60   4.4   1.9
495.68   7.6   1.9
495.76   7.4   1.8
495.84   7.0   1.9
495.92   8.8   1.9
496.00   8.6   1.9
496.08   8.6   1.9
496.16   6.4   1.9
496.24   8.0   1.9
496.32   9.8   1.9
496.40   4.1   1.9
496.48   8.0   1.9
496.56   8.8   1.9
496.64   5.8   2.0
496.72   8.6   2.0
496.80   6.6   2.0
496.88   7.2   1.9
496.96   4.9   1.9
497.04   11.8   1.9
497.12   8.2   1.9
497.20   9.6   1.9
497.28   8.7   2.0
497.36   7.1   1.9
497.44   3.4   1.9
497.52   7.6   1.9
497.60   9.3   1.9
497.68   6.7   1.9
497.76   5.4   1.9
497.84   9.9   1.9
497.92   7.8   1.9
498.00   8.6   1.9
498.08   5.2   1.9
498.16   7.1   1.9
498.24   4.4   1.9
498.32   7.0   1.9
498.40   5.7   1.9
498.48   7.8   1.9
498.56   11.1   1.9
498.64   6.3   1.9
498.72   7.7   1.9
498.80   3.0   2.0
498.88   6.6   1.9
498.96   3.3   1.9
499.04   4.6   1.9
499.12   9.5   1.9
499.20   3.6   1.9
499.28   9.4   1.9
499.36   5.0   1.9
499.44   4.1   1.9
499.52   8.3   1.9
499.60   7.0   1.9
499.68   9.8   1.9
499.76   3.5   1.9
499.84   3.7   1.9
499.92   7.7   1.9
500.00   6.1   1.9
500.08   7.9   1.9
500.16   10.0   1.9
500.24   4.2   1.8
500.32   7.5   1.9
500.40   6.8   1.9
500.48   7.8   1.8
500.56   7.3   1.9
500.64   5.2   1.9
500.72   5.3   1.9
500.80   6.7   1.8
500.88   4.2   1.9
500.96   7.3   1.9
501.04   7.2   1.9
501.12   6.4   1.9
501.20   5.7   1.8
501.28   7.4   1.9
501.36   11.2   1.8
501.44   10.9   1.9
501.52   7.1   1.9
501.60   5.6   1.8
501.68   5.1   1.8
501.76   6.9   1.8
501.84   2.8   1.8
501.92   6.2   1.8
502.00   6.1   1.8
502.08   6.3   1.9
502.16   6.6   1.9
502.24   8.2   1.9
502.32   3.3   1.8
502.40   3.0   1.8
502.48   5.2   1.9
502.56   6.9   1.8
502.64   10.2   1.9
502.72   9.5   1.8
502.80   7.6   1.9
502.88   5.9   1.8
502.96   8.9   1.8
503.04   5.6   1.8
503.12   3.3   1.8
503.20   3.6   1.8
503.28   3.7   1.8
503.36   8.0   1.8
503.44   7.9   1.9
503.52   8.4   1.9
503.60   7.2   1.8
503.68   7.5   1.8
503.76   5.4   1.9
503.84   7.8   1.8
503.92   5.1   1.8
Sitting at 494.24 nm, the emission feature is H-gamma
